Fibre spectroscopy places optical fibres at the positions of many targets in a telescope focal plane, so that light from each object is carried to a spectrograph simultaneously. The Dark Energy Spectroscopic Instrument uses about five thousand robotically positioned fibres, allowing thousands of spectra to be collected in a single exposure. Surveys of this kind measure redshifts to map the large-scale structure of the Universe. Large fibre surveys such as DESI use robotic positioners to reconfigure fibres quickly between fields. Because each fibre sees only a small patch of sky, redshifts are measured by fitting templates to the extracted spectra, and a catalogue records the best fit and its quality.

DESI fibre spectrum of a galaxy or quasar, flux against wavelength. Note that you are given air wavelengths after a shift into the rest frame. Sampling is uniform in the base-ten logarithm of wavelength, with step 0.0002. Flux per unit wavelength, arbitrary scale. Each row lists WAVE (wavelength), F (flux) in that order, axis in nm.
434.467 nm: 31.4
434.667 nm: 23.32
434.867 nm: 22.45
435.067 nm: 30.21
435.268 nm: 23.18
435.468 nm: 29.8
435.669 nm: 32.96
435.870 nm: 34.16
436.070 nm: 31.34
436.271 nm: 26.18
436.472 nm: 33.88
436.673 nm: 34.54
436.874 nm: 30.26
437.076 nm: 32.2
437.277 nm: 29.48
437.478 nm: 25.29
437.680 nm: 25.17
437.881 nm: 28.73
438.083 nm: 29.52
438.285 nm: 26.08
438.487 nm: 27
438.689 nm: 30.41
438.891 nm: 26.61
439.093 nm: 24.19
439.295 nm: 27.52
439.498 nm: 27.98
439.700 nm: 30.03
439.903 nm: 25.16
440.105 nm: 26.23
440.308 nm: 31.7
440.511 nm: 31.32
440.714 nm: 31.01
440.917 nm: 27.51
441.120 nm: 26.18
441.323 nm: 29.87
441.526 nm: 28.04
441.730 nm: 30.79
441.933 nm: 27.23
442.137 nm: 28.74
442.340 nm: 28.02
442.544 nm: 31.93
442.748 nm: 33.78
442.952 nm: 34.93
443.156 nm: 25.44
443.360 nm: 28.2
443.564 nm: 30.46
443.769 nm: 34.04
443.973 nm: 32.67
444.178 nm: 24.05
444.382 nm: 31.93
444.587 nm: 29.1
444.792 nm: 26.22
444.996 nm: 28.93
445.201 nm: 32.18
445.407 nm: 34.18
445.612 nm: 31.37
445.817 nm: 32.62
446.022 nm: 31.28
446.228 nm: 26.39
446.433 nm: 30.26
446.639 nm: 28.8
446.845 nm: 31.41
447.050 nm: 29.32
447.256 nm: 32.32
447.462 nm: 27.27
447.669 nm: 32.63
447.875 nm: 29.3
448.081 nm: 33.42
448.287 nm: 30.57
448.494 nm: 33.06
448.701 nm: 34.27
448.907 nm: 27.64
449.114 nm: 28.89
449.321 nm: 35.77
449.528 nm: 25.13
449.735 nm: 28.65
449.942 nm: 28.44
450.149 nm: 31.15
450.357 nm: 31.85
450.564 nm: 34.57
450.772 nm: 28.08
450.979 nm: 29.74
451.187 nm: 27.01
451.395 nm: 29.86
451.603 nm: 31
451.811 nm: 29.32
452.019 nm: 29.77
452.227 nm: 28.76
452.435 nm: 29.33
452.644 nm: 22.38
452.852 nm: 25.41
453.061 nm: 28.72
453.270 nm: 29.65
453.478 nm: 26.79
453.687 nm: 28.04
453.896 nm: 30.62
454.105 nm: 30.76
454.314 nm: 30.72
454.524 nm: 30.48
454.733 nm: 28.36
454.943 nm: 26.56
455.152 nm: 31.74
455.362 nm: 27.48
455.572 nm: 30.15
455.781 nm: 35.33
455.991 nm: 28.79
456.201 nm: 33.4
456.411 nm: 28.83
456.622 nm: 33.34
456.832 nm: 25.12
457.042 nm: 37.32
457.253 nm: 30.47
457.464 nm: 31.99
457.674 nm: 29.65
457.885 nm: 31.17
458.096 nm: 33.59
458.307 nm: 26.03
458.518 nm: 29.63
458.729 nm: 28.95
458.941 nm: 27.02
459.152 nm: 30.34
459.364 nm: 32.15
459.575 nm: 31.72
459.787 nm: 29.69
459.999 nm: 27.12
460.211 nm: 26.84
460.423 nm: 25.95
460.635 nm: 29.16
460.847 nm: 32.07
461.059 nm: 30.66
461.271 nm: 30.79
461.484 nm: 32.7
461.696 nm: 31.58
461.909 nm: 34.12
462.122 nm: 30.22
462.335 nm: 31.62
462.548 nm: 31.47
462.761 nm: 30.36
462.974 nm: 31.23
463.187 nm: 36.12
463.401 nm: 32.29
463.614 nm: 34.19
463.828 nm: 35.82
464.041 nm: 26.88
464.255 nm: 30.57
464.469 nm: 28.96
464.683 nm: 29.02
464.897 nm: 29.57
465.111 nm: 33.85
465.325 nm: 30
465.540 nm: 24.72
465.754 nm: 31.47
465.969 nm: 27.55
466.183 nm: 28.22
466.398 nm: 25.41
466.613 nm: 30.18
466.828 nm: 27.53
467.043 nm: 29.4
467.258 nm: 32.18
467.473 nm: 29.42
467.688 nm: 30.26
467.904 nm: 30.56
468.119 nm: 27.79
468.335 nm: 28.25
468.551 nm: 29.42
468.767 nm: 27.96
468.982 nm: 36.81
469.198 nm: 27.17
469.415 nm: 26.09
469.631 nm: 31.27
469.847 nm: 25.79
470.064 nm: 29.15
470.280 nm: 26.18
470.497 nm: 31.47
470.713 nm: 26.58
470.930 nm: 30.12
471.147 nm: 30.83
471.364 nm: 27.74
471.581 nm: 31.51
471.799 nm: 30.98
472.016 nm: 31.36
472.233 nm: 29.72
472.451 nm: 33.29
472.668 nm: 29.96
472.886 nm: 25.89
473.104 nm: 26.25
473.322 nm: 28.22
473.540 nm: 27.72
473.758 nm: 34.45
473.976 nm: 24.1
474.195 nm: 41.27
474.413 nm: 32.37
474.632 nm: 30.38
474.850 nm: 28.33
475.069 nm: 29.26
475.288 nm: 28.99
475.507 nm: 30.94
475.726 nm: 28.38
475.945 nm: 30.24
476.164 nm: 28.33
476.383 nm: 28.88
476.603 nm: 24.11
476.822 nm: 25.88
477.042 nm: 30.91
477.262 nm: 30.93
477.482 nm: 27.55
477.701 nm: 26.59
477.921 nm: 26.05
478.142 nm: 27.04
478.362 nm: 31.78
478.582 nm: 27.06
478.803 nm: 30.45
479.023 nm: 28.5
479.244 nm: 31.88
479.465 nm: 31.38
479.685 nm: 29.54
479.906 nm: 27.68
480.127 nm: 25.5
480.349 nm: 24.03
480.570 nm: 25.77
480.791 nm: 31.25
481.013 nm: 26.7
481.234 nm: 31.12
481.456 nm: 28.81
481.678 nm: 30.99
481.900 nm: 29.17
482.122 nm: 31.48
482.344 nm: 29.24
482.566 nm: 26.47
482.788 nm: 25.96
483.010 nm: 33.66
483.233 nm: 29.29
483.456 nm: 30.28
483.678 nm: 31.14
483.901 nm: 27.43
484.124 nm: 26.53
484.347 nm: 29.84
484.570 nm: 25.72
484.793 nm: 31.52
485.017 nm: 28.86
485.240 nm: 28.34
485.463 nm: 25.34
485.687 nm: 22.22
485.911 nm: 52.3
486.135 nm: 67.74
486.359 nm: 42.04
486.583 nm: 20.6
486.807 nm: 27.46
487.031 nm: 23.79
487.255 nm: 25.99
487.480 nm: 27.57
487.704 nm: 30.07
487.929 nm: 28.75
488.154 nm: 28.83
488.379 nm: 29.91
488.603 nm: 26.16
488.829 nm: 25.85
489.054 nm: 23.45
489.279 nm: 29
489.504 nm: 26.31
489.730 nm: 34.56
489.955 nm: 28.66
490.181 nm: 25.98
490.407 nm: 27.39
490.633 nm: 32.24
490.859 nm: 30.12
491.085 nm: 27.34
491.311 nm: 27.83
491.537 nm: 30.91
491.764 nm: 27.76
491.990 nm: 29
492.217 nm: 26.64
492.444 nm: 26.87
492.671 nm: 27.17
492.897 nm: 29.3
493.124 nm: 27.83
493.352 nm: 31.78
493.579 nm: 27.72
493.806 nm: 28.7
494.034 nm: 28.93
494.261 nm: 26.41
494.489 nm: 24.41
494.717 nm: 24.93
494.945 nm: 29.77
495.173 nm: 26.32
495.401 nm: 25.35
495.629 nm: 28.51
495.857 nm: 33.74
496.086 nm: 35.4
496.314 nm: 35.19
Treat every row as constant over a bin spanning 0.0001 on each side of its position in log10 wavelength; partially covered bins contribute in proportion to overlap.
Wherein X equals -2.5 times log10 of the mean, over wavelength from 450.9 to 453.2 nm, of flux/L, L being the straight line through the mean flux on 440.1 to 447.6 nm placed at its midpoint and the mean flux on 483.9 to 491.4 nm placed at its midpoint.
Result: 0.06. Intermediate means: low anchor 29.9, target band 28.3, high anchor 29.9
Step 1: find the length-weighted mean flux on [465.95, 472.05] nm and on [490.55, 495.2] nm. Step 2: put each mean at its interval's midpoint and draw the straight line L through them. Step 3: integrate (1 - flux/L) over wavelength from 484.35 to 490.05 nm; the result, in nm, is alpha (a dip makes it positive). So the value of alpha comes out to -0.40 nm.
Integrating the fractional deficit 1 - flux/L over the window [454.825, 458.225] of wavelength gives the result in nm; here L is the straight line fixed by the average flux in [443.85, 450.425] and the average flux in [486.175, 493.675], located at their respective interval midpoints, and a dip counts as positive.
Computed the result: -0.10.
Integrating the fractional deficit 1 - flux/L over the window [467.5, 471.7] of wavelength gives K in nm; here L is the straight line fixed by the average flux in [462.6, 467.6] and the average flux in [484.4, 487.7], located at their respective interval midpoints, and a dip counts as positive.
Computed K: 0.19 nm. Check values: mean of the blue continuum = 30.2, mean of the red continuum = 32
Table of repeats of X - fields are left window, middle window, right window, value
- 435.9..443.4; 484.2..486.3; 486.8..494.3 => -0.22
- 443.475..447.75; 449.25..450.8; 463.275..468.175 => -0.01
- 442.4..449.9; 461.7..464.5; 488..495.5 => -0.08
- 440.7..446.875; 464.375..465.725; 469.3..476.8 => 0.00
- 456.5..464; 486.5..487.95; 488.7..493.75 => 0.09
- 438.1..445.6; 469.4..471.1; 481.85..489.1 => 0.05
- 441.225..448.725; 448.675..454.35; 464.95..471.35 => 0.03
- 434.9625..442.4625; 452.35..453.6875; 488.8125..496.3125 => 0.07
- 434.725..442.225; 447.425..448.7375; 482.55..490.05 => -0.09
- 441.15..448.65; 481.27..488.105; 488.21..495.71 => -0.08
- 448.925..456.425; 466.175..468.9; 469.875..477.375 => 0.02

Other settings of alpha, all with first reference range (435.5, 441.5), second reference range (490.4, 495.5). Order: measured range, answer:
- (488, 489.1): 0.040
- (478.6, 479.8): -0.076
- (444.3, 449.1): -0.282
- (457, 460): -0.183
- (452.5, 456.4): -0.059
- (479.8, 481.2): 0.060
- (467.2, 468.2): -0.052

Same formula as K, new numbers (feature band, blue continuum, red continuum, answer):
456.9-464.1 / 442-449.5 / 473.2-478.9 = -0.245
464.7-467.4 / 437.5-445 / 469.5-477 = 0.010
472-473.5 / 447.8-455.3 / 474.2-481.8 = 0.001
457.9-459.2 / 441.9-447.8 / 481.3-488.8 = 0.040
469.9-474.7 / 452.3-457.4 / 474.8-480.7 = -0.212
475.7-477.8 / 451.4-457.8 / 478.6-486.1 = 0.108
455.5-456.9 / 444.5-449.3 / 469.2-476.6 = -0.032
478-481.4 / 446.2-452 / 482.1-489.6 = 0.158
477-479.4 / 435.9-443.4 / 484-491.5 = 0.065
